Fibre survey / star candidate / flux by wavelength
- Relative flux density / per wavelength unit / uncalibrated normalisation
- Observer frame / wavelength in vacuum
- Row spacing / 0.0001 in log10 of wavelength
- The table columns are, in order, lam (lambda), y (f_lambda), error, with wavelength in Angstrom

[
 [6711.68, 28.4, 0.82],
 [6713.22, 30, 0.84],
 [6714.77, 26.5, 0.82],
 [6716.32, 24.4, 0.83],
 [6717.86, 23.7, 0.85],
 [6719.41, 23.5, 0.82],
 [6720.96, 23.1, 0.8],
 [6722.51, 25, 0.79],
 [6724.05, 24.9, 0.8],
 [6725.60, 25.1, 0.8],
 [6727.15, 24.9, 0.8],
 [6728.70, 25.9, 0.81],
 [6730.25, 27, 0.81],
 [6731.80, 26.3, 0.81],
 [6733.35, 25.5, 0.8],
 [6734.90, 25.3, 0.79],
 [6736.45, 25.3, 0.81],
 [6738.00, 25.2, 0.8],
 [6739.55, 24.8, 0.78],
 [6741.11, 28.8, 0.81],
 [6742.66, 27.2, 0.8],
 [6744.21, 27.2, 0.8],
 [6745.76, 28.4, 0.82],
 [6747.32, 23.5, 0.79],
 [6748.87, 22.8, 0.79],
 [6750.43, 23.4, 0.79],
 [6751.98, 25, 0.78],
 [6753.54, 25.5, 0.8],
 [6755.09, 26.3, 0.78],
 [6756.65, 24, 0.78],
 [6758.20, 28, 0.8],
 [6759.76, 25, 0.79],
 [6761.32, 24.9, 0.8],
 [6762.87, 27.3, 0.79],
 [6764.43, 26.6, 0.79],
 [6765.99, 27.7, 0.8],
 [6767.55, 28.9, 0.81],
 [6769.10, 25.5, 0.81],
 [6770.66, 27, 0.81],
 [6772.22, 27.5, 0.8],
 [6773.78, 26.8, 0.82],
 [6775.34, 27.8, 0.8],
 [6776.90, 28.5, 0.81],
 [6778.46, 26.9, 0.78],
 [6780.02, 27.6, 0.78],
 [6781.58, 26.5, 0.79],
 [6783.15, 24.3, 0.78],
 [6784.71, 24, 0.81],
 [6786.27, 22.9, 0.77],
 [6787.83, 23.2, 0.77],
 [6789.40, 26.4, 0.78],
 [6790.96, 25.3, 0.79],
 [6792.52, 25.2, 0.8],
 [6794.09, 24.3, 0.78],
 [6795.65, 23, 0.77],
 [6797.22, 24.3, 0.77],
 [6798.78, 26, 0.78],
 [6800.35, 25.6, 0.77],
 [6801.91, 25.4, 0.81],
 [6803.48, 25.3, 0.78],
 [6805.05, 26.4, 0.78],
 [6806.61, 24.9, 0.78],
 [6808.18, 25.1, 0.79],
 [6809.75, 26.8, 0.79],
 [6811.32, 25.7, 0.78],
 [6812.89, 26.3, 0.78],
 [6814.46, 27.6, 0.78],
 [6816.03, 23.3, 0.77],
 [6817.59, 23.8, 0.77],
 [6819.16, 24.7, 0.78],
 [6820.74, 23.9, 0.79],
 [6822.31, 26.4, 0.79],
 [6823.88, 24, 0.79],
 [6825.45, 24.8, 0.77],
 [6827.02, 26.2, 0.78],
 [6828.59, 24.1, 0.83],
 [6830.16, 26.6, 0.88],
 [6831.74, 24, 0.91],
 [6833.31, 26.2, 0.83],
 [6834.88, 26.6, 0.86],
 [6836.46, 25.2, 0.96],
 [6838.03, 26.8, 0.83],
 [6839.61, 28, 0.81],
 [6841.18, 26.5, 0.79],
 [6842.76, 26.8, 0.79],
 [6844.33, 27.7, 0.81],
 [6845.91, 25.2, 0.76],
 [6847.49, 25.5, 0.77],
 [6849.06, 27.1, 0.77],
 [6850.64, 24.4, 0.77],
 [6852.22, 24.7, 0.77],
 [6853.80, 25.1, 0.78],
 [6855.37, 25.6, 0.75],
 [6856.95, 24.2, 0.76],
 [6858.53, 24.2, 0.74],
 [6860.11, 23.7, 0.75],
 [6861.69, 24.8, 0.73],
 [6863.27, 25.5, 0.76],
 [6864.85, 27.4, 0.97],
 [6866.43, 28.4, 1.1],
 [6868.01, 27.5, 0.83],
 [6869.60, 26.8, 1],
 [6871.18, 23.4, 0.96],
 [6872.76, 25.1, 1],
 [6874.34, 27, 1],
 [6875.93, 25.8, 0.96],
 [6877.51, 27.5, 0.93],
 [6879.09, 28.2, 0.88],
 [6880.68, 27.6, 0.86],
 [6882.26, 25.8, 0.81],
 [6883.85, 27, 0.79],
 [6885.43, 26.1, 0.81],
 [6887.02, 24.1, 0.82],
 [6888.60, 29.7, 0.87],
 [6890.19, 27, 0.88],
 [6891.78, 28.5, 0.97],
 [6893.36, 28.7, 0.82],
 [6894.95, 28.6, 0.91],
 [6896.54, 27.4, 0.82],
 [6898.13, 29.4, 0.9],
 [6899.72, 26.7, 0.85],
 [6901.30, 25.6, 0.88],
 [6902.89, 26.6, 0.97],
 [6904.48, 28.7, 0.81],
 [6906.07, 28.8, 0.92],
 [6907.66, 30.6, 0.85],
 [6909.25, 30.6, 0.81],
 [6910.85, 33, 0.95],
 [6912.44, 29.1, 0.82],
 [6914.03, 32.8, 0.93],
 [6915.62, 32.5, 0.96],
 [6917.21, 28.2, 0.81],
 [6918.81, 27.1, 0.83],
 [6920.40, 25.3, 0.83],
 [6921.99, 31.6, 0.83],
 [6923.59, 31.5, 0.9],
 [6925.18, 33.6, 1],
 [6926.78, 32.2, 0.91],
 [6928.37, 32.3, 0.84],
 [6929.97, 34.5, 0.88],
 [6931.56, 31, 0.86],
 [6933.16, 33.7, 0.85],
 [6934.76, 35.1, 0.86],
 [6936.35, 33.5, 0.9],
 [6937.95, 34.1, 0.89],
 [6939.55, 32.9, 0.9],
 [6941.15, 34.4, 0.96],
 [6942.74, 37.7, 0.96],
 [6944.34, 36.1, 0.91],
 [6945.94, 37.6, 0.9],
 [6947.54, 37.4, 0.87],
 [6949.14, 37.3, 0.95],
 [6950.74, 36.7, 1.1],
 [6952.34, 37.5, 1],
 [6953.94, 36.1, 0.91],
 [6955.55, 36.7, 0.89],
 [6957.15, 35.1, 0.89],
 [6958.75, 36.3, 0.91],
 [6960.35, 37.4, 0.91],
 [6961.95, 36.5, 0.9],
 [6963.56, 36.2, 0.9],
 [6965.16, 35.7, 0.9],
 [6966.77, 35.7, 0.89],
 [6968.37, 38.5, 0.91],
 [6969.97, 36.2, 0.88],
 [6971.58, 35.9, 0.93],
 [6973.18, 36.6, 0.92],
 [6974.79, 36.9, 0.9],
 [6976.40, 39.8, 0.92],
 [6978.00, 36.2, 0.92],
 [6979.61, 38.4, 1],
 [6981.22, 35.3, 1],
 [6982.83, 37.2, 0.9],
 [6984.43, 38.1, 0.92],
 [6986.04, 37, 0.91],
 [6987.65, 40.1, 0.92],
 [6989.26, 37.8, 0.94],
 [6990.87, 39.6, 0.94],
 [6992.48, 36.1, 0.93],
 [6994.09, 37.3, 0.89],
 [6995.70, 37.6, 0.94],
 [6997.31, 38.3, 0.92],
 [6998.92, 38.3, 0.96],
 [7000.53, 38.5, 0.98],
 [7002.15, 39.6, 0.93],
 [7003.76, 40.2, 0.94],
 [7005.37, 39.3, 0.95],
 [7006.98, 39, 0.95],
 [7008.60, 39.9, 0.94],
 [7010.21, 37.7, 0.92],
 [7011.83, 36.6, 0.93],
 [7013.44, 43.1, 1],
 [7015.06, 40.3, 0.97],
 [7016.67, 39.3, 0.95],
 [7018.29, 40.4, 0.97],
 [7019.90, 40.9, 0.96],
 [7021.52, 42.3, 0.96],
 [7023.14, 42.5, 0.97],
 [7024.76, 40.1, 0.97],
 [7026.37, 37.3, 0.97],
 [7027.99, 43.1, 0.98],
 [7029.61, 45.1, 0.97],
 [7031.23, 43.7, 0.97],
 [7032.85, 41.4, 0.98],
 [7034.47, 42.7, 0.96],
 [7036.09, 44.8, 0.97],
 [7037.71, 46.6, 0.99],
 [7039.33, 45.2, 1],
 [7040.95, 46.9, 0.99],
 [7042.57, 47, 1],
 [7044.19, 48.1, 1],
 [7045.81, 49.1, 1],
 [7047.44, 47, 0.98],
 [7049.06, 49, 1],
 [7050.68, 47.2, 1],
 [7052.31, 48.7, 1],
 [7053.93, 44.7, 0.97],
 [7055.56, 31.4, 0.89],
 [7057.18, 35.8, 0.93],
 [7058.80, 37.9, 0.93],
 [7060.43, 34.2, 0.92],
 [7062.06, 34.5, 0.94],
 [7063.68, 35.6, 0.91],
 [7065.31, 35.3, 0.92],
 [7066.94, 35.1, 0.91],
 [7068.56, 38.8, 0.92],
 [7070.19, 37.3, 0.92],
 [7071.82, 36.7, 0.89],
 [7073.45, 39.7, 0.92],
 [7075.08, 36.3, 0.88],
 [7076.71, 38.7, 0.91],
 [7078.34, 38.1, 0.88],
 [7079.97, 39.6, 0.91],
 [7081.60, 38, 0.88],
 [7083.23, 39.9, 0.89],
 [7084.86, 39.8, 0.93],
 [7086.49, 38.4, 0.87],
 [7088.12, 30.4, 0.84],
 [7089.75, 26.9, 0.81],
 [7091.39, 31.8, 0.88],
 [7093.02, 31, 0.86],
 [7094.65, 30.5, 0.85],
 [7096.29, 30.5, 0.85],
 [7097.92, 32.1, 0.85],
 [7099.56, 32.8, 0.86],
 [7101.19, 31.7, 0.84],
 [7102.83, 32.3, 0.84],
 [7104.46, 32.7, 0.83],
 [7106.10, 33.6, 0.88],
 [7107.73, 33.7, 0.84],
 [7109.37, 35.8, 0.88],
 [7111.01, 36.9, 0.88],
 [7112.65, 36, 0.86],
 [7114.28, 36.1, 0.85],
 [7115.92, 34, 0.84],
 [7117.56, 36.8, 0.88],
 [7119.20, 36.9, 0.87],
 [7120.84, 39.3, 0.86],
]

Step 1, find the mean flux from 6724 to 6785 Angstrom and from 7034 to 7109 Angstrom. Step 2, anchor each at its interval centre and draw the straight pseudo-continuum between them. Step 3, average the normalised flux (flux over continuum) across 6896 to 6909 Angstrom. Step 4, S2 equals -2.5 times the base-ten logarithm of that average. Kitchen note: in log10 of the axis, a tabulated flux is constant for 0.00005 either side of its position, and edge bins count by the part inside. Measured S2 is 0.13 mag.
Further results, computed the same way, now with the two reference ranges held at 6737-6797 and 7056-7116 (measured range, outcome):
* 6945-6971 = -0.169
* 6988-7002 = -0.173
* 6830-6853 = 0.078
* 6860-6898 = 0.088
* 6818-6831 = 0.103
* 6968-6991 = -0.172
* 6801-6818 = 0.063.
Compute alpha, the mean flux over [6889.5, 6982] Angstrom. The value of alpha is 33.2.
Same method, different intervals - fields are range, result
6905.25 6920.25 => 30.1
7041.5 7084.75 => 40.2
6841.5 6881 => 26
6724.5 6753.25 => 25.6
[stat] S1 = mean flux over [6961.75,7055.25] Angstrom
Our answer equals 40.5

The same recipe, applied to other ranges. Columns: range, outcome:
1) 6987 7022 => 39.2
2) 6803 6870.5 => 25.7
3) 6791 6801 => 24.8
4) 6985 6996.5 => 37.9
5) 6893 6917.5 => 29.2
